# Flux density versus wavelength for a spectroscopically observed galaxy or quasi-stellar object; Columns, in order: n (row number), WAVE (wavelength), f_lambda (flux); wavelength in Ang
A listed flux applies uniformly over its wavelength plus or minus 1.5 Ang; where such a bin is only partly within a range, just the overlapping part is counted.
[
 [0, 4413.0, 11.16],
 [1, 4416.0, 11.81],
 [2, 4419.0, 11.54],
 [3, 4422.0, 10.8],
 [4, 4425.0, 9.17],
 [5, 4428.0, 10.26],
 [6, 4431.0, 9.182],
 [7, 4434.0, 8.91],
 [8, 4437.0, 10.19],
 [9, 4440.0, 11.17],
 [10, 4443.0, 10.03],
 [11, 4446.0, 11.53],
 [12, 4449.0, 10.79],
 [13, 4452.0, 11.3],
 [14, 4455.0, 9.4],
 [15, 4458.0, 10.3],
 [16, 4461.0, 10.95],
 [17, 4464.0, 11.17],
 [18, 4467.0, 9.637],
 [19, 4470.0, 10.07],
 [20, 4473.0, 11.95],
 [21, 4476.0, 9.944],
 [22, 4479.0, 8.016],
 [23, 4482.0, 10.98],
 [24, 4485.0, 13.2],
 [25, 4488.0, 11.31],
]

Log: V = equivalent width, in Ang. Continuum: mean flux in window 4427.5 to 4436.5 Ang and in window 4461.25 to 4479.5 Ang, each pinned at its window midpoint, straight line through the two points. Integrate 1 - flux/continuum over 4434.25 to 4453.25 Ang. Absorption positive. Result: -1.9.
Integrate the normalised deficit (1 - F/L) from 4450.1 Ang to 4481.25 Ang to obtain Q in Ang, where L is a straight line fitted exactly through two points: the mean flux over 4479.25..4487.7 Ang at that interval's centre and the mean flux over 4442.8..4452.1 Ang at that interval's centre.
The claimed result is 2.4 Ang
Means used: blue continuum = 11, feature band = 10.3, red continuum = 11.4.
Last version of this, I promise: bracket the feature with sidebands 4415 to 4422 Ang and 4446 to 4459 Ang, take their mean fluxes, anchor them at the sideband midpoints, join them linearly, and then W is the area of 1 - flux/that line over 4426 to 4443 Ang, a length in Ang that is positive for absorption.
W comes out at 1.72 Ang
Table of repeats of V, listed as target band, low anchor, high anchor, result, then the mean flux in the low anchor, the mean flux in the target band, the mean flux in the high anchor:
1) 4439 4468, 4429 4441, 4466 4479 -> -1.9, 9.83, 10.6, 10.2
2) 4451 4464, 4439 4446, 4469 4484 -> 0.0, 10.8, 10.5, 10.3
